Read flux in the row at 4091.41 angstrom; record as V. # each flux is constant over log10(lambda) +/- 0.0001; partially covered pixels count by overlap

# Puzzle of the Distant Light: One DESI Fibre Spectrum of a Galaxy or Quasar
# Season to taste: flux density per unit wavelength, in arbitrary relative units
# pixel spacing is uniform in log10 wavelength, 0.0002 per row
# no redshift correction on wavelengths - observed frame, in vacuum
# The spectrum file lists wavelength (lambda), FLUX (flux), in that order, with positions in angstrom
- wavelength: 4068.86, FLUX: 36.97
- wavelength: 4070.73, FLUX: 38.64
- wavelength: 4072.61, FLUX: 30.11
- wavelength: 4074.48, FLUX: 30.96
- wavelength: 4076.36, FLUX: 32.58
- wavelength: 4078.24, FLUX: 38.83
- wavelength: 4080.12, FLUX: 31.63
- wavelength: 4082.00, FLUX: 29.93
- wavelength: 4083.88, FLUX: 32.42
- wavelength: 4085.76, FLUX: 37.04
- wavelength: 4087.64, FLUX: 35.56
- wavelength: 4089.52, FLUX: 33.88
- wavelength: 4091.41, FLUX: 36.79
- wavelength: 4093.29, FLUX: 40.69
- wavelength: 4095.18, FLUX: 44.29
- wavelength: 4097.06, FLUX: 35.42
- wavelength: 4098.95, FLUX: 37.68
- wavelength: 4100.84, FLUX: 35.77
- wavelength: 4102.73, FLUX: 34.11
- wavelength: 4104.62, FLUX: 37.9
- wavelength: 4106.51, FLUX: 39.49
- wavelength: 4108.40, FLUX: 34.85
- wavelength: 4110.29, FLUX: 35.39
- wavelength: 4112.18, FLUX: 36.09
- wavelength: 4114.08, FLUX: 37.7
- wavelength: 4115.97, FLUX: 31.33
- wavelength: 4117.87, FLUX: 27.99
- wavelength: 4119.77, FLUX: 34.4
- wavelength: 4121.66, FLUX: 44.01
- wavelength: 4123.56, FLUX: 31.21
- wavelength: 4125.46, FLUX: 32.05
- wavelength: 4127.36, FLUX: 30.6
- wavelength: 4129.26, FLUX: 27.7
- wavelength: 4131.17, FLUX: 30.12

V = 36.79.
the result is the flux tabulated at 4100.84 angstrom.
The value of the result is 35.77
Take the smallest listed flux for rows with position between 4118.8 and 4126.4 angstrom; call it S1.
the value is 31.21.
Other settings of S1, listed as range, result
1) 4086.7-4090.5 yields 33.88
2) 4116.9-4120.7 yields 27.99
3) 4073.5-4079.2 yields 30.96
